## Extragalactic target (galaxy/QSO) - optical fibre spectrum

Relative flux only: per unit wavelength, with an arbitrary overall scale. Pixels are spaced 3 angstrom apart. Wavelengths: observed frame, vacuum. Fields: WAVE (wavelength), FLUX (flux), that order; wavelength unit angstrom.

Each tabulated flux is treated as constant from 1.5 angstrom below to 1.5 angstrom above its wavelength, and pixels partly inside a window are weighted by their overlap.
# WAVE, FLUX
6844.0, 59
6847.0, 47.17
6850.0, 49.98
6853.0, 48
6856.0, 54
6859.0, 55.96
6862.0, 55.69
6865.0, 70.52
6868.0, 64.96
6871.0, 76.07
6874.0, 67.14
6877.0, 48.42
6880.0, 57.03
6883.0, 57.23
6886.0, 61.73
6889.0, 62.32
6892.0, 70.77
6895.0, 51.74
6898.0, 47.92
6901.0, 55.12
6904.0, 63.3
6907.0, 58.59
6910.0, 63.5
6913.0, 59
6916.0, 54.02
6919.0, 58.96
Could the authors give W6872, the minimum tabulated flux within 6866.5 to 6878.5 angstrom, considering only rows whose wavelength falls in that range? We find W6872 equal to 48.42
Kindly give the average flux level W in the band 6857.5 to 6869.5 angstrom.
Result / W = 61.8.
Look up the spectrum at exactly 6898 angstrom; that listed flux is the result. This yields 47.92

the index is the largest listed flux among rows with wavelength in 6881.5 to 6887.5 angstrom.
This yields 61.73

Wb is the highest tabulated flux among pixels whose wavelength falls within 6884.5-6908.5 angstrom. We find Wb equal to 70.77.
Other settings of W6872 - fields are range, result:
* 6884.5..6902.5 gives 47.92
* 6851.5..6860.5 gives 48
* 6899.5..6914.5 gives 55.12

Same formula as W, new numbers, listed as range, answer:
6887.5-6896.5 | 61.6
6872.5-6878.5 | 57.8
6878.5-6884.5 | 57.1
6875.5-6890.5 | 57.3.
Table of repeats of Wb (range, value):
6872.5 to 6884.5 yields 67.14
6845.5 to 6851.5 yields 49.98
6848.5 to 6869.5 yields 70.52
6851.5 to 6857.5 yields 54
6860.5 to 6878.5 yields 76.07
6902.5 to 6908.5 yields 63.3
